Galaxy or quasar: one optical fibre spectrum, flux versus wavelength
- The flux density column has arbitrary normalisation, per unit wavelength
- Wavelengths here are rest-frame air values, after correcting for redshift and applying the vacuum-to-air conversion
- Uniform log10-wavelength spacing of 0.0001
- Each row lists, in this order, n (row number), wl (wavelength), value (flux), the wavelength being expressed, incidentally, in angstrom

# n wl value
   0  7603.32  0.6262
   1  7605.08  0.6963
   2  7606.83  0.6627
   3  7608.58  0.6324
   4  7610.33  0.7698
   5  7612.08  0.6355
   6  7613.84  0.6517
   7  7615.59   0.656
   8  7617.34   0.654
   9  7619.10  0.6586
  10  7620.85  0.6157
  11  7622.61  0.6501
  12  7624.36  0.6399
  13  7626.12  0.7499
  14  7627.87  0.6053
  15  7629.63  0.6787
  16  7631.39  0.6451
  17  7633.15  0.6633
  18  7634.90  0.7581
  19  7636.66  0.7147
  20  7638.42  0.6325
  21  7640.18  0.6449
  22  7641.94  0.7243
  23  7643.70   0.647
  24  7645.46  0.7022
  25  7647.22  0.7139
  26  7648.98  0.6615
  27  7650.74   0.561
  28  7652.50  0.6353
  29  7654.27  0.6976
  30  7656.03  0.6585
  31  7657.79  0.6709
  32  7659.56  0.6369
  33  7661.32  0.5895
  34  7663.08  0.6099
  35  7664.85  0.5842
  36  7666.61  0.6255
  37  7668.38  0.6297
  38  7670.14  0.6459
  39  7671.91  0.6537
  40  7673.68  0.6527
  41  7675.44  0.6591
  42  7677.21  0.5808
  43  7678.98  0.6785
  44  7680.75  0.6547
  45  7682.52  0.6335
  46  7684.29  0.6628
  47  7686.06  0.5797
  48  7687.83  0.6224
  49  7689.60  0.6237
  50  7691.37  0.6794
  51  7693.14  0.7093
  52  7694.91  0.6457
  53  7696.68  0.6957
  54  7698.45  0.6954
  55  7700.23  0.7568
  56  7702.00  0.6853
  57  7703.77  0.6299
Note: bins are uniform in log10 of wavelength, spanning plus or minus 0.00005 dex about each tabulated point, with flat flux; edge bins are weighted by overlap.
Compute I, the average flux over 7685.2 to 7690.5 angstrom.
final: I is 0.609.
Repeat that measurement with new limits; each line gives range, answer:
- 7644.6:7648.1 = 0.708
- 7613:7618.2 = 0.655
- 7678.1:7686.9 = 0.642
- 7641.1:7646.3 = 0.691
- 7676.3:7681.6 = 0.637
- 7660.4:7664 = 0.6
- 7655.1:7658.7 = 0.665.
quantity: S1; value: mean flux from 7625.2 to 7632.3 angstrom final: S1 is 0.669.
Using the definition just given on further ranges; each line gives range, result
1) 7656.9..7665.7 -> 0.618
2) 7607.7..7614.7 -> 0.672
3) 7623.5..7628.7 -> 0.666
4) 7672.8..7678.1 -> 0.631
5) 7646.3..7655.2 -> 0.654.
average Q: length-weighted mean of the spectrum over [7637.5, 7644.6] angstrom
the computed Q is 0.662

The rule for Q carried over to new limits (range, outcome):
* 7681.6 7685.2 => 0.647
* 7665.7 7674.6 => 0.642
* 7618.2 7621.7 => 0.637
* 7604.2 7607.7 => 0.679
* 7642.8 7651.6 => 0.658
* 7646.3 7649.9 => 0.687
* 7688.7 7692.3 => 0.653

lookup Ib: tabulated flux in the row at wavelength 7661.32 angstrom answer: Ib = 0.5895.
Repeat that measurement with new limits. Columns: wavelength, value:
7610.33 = 0.7698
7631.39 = 0.6451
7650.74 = 0.561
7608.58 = 0.6324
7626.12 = 0.7499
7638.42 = 0.6325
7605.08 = 0.6963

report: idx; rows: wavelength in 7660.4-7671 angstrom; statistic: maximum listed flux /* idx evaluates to 0.6459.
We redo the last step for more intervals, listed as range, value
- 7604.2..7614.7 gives 0.7698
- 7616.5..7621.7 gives 0.6586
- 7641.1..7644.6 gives 0.7243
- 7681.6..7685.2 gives 0.6628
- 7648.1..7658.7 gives 0.6976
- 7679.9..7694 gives 0.7093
